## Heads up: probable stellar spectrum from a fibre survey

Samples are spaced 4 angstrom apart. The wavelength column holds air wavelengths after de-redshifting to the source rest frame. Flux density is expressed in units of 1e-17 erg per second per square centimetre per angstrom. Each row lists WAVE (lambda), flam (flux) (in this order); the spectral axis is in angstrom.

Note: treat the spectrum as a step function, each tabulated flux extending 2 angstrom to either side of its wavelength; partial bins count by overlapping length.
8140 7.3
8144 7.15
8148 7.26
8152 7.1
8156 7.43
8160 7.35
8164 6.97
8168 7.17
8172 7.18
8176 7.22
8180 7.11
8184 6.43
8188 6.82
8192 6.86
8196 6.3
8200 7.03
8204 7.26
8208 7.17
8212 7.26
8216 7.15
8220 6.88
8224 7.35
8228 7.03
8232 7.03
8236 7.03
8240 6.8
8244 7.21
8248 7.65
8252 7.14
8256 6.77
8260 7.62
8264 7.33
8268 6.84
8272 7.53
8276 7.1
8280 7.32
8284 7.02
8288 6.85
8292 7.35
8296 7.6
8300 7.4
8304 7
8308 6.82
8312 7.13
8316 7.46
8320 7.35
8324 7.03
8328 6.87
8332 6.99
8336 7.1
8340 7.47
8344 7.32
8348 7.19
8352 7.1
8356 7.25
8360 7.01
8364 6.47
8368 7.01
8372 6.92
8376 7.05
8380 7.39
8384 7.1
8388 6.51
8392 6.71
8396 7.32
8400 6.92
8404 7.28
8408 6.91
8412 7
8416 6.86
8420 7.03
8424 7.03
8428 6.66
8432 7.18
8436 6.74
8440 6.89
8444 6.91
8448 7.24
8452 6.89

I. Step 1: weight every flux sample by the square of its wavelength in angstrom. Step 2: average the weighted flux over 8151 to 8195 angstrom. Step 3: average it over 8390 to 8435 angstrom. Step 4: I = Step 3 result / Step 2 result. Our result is 1.05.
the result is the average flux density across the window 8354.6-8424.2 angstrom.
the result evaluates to 6.98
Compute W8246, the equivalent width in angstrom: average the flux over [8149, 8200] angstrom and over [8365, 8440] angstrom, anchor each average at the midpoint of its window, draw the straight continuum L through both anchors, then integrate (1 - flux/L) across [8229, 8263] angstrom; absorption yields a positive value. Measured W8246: -0.8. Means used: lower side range 7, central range 7.16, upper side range 6.97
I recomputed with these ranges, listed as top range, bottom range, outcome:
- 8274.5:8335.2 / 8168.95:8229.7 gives 1.05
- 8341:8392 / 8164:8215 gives 1.05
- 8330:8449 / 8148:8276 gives 1.03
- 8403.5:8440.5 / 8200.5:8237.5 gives 1.02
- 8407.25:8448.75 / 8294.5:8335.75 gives 1.00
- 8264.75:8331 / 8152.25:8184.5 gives 1.04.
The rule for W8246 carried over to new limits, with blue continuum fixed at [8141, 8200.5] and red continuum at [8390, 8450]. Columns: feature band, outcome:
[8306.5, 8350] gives -1.0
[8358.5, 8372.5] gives 0.3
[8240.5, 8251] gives -0.4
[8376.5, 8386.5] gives -0.3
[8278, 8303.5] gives -0.9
